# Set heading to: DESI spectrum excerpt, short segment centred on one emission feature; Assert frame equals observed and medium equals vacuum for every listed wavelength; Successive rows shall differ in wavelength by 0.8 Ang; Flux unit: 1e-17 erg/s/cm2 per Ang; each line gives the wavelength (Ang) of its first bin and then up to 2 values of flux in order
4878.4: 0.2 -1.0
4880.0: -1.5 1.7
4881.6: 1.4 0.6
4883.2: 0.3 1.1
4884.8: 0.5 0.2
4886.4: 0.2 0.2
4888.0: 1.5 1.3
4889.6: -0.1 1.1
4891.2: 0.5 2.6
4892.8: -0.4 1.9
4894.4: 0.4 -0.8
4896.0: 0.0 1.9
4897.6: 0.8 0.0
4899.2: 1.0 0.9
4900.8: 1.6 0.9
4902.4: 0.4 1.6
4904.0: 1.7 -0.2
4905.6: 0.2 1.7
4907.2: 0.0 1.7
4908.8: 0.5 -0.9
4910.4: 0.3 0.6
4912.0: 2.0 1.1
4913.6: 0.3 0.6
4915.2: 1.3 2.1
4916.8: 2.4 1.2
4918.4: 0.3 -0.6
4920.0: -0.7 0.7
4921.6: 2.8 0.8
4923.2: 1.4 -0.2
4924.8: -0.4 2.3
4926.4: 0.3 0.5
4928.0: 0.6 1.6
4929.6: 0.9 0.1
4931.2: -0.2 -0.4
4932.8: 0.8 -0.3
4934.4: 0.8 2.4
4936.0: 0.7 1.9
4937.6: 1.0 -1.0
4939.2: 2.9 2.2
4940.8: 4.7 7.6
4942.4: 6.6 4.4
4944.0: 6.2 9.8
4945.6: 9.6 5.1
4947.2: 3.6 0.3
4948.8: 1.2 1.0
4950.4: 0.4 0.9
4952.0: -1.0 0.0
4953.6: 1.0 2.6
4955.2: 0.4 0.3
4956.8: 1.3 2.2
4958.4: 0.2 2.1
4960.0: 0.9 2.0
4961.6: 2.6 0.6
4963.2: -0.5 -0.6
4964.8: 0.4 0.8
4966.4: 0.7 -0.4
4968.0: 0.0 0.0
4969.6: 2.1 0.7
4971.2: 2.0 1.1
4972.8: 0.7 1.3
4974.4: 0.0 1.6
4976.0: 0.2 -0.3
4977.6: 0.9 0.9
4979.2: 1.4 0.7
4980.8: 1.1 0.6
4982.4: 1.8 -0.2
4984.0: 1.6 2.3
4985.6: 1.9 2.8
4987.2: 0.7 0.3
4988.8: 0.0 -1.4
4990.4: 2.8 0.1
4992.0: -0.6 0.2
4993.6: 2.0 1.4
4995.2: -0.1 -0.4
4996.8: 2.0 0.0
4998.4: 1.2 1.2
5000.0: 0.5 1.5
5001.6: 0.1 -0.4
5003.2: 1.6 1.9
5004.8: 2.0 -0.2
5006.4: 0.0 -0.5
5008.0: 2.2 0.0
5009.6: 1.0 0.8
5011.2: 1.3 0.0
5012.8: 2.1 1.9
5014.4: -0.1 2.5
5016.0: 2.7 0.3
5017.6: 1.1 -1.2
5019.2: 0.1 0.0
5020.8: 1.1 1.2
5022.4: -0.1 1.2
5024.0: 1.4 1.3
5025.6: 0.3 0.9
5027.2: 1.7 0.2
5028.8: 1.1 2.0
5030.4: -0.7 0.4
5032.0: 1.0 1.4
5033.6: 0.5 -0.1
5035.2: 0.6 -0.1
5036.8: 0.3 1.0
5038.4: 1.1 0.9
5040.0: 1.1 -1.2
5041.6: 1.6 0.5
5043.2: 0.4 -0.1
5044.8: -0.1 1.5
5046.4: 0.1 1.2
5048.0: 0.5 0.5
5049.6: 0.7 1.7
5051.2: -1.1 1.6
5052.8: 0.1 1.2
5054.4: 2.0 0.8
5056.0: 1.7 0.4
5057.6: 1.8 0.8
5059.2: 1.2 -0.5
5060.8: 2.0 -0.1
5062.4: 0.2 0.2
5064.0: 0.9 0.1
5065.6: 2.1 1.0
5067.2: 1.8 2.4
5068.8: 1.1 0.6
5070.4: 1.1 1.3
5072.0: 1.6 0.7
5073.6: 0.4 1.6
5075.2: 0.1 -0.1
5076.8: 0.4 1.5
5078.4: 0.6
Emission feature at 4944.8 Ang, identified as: [O II]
